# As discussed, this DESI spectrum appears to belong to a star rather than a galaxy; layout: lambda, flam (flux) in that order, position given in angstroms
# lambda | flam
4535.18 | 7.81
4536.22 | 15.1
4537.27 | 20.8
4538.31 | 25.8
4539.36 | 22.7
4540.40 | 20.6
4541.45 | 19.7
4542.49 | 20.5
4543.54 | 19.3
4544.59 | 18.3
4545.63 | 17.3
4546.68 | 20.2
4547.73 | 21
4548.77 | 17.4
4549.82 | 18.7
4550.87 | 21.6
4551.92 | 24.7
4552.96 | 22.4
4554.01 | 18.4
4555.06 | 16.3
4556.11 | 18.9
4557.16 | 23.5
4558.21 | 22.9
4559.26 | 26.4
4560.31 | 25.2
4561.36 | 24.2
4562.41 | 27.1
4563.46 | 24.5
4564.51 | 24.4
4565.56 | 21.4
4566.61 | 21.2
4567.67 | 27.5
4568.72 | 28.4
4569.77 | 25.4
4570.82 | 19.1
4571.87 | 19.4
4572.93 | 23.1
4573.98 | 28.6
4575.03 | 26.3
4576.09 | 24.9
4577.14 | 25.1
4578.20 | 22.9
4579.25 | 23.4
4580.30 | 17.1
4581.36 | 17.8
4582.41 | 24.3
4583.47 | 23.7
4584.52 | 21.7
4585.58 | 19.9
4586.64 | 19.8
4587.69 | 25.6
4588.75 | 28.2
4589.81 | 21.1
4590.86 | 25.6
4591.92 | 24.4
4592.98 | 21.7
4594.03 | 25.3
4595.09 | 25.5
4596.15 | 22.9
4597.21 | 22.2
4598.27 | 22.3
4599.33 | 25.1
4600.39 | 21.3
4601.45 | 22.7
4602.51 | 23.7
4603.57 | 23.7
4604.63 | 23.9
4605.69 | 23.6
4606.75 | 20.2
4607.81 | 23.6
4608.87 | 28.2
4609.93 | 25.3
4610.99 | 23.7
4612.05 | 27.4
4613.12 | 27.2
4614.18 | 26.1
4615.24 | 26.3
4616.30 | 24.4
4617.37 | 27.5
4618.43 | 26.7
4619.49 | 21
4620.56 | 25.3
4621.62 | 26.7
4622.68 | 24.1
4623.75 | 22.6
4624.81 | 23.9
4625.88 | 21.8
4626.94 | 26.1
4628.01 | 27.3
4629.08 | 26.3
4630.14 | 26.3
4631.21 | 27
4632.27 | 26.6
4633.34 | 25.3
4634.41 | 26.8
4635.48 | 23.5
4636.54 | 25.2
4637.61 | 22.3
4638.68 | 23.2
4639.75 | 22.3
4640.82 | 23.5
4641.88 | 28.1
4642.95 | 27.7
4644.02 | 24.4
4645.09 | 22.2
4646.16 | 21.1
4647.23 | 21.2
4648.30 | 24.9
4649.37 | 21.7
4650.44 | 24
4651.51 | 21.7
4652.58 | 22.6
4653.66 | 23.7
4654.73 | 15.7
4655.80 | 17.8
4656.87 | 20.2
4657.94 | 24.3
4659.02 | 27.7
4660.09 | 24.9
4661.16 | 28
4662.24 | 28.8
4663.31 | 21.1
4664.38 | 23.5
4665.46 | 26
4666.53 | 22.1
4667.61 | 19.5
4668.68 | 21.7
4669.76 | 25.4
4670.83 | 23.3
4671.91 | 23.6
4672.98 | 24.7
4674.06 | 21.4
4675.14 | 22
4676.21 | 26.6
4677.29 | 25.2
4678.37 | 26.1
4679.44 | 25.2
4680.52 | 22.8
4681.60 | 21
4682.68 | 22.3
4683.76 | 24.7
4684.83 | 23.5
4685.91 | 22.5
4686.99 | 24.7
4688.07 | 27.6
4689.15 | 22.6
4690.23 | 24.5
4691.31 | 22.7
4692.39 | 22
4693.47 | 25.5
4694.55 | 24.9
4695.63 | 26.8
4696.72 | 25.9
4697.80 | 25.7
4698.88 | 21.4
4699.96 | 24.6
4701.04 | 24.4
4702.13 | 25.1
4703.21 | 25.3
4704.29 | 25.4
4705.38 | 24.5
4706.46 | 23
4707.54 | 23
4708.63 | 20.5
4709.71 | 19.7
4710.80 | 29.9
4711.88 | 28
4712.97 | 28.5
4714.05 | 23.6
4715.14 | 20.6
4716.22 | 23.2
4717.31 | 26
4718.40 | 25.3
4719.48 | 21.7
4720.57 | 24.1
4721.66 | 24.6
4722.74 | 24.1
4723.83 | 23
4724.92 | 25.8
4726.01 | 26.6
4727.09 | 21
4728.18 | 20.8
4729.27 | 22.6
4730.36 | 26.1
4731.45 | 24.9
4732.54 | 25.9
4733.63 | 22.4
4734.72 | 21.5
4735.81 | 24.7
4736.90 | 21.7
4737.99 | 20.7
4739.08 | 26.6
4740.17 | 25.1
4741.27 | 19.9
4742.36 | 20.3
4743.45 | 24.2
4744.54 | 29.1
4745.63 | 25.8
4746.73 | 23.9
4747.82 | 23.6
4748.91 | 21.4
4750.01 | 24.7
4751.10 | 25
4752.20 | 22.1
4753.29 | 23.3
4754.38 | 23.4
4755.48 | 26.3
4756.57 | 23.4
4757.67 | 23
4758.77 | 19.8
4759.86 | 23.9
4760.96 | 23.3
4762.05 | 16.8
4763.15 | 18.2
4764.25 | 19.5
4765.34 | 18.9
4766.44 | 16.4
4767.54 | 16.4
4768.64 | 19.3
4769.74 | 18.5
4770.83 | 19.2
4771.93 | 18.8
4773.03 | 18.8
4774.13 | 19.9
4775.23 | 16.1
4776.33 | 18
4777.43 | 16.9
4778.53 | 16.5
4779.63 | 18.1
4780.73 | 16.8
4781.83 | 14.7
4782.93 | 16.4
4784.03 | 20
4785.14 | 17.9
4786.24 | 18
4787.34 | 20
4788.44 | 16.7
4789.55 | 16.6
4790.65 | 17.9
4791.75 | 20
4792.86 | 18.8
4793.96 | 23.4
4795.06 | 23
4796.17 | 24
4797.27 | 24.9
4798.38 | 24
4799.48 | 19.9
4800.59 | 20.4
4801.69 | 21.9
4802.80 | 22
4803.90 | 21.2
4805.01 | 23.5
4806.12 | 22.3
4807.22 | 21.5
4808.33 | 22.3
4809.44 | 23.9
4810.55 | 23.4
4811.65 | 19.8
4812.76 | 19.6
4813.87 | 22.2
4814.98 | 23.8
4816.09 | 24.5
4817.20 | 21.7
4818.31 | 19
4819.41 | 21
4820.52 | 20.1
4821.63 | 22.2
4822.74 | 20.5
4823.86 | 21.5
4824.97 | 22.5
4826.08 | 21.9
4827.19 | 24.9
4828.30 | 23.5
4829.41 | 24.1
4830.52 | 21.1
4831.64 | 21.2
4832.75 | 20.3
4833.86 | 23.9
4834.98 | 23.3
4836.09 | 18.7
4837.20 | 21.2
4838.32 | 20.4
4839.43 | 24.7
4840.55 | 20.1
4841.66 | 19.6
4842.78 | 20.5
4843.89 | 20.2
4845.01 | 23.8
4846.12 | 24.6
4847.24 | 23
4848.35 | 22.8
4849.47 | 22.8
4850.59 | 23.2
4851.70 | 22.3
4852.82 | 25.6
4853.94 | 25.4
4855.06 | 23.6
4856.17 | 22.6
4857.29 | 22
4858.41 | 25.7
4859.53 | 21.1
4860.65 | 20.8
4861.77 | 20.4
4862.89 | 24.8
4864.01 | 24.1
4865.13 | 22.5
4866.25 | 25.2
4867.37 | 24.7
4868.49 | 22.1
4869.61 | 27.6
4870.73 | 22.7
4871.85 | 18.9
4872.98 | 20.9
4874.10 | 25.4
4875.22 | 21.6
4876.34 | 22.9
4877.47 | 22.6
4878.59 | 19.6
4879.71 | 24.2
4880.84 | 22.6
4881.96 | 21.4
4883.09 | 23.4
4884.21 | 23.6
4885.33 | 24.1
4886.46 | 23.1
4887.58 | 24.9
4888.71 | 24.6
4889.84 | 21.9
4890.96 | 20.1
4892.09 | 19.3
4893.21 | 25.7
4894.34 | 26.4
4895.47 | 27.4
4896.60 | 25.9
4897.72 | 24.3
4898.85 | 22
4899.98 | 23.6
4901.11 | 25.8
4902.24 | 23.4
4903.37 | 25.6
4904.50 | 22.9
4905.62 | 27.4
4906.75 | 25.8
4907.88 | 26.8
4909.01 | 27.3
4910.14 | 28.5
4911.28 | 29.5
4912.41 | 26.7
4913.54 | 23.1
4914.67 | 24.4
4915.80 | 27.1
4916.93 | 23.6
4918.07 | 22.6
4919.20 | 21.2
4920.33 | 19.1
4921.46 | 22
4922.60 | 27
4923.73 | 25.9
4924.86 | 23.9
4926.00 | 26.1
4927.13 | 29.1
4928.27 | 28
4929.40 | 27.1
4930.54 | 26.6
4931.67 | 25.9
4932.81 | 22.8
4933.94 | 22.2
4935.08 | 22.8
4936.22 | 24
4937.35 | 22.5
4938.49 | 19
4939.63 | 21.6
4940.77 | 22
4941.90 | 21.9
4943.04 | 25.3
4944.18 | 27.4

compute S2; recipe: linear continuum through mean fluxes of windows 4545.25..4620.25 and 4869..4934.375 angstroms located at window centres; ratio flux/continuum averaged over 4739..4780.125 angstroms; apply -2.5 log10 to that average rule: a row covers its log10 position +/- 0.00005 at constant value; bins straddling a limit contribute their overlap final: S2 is 0.13 mag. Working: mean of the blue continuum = 23.3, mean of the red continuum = 24.3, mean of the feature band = 21.1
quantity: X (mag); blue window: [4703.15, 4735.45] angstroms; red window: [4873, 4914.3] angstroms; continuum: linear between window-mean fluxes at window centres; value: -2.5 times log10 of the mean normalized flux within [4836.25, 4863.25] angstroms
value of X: 0.08 mag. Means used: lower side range 24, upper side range 24.2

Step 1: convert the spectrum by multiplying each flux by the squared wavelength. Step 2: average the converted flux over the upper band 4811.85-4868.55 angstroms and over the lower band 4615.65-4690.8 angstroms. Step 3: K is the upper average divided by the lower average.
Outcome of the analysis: 1.0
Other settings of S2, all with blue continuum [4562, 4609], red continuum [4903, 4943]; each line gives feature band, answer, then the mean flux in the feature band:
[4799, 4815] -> 0.115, 21.8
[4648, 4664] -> 0.027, 23.1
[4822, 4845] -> 0.121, 21.7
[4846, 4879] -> 0.063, 23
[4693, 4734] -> -0.019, 24.3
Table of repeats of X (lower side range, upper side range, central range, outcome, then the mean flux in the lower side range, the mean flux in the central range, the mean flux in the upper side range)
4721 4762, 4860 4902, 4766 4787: 0.30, 23.6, 17.7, 23.3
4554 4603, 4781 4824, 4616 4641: -0.10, 23.2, 24.8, 20.9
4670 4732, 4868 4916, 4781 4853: 0.13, 24.1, 21.4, 24.1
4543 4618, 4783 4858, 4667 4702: -0.06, 23.1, 23.9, 21.7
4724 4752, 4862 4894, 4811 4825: 0.09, 23.7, 21.4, 23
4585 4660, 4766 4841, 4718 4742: -0.08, 24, 23.6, 20.5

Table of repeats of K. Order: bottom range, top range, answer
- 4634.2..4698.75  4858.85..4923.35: 1.10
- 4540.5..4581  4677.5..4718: 1.16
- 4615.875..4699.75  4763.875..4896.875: 0.97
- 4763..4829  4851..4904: 1.19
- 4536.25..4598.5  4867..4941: 1.23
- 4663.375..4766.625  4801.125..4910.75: 1.03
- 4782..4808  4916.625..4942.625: 1.22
